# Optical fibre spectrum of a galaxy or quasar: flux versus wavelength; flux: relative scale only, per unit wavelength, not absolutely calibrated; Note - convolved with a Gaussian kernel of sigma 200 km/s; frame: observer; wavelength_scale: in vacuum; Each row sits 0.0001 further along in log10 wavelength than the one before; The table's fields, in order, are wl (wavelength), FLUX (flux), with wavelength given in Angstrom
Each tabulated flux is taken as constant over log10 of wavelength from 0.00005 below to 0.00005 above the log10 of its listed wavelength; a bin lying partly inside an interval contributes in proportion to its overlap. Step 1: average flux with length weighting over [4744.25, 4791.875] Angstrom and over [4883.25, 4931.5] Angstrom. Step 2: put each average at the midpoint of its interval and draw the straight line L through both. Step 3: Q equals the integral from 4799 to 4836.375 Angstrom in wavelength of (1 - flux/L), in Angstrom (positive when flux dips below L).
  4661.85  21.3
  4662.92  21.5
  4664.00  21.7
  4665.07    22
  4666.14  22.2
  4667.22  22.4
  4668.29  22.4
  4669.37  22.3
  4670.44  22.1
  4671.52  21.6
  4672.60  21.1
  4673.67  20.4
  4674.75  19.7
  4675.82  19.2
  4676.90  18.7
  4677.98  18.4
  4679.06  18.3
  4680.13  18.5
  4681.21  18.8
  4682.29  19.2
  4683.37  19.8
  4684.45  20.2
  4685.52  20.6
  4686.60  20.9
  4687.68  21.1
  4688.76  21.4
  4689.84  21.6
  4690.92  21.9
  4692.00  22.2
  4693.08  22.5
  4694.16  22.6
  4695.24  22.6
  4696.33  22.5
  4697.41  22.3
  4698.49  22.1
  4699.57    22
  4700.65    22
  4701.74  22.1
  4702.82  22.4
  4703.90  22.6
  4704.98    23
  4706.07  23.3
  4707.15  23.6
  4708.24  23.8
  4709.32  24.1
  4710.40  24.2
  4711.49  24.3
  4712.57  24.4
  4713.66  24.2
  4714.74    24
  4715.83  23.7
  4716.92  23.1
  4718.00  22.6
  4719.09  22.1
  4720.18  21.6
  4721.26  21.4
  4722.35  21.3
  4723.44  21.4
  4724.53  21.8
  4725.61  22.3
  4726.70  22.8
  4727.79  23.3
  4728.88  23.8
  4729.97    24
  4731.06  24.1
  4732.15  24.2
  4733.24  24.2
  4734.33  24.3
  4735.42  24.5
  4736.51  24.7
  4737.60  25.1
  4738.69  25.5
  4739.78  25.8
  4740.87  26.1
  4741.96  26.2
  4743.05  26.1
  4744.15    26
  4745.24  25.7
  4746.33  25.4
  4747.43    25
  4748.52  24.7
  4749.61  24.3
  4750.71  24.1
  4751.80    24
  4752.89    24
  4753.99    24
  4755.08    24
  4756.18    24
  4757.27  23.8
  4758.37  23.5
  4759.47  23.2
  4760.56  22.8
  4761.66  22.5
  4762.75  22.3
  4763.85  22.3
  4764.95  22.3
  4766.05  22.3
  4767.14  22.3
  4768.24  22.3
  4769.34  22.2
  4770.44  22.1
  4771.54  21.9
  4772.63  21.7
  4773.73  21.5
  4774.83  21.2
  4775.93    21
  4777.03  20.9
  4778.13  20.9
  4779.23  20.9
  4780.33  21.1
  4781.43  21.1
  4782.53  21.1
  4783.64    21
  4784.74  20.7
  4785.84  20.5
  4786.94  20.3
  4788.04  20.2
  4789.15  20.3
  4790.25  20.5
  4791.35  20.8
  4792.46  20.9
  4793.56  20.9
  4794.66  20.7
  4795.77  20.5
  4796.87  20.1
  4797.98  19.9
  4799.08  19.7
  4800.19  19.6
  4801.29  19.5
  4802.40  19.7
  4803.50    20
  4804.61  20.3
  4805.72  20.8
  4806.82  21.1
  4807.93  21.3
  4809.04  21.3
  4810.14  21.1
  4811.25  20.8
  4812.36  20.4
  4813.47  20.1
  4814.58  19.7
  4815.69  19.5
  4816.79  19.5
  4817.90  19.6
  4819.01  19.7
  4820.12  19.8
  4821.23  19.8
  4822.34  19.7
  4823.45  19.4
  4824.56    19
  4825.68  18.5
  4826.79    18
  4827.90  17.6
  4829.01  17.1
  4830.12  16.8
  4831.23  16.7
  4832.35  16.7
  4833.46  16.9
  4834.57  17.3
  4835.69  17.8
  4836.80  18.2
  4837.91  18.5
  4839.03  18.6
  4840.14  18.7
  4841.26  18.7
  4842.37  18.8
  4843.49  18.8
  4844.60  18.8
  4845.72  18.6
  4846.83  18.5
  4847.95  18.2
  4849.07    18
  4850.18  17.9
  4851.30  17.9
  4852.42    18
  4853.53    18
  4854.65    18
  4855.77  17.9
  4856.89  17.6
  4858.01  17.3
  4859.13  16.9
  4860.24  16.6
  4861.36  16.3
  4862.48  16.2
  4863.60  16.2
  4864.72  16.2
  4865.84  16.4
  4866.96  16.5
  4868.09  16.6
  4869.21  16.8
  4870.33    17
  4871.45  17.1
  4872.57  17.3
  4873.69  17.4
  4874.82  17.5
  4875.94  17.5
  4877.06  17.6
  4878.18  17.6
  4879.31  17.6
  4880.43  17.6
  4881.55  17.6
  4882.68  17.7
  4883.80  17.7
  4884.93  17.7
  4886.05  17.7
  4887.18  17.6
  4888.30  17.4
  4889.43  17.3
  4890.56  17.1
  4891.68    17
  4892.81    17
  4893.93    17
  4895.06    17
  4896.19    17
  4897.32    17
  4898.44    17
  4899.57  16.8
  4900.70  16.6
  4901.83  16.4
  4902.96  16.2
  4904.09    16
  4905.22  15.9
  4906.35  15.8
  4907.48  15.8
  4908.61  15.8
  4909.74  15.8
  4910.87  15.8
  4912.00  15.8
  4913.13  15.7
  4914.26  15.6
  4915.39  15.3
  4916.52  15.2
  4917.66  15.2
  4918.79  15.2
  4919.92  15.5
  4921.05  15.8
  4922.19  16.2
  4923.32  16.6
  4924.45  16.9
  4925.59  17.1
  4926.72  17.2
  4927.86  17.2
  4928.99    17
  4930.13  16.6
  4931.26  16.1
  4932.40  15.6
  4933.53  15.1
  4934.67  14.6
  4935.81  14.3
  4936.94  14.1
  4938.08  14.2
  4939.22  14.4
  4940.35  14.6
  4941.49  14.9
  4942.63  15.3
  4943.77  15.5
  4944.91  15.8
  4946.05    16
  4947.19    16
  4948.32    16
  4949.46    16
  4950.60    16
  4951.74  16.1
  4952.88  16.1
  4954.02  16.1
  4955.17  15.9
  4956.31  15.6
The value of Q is 1.9 Angstrom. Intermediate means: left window 22.4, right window 16.5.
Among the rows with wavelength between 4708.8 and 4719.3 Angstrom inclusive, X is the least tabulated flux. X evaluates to 22.1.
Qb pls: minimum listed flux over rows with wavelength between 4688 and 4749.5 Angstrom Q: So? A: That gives 21.3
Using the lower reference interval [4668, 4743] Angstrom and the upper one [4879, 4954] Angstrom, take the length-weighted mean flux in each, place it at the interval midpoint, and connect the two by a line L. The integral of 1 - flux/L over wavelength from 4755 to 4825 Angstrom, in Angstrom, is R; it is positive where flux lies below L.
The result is -3.6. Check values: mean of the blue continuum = 22.4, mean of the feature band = 21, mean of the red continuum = 16.2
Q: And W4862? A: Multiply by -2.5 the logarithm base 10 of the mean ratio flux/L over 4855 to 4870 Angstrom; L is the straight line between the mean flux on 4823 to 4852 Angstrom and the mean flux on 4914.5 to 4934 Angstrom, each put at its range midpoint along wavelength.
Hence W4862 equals 0.05 mag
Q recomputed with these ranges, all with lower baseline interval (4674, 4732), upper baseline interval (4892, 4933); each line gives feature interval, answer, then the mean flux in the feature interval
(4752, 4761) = -1.4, 23.7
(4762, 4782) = -1.6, 21.7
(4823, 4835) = 0.6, 17.6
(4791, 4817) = -1.5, 20.4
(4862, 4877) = 0.5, 16.8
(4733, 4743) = -2.0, 25.3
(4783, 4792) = -0.4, 20.5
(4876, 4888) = -0.4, 17.6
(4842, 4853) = -0.2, 18.3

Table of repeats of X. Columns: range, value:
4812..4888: 16.2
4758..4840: 16.7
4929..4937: 14.1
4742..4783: 20.9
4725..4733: 22.3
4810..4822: 19.5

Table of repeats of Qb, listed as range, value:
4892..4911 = 15.8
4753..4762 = 22.5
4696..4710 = 22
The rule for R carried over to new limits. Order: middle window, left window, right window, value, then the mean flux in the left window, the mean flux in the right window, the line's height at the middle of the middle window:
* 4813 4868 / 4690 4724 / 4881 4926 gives 1.3 Angstrom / 22.8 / 16.5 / 18.5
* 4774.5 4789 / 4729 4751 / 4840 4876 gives 1.0 Angstrom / 25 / 17.5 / 22.3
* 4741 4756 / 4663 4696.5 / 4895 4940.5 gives -4.2 Angstrom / 20.9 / 15.9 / 19.5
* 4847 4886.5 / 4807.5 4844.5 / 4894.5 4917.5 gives 0.3 Angstrom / 18.9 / 16.1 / 17.5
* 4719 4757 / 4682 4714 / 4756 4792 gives -3.6 Angstrom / 22.3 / 21.7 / 22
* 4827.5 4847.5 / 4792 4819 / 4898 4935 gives 1.2 Angstrom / 20.3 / 16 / 19.1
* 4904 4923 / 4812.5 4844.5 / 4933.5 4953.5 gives 0.6 Angstrom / 18.6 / 15.3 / 16.1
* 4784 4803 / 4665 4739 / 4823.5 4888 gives -0.8 Angstrom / 22.2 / 17.6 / 19.5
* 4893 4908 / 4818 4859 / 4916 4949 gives 0.0 Angstrom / 18.2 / 15.7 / 16.5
